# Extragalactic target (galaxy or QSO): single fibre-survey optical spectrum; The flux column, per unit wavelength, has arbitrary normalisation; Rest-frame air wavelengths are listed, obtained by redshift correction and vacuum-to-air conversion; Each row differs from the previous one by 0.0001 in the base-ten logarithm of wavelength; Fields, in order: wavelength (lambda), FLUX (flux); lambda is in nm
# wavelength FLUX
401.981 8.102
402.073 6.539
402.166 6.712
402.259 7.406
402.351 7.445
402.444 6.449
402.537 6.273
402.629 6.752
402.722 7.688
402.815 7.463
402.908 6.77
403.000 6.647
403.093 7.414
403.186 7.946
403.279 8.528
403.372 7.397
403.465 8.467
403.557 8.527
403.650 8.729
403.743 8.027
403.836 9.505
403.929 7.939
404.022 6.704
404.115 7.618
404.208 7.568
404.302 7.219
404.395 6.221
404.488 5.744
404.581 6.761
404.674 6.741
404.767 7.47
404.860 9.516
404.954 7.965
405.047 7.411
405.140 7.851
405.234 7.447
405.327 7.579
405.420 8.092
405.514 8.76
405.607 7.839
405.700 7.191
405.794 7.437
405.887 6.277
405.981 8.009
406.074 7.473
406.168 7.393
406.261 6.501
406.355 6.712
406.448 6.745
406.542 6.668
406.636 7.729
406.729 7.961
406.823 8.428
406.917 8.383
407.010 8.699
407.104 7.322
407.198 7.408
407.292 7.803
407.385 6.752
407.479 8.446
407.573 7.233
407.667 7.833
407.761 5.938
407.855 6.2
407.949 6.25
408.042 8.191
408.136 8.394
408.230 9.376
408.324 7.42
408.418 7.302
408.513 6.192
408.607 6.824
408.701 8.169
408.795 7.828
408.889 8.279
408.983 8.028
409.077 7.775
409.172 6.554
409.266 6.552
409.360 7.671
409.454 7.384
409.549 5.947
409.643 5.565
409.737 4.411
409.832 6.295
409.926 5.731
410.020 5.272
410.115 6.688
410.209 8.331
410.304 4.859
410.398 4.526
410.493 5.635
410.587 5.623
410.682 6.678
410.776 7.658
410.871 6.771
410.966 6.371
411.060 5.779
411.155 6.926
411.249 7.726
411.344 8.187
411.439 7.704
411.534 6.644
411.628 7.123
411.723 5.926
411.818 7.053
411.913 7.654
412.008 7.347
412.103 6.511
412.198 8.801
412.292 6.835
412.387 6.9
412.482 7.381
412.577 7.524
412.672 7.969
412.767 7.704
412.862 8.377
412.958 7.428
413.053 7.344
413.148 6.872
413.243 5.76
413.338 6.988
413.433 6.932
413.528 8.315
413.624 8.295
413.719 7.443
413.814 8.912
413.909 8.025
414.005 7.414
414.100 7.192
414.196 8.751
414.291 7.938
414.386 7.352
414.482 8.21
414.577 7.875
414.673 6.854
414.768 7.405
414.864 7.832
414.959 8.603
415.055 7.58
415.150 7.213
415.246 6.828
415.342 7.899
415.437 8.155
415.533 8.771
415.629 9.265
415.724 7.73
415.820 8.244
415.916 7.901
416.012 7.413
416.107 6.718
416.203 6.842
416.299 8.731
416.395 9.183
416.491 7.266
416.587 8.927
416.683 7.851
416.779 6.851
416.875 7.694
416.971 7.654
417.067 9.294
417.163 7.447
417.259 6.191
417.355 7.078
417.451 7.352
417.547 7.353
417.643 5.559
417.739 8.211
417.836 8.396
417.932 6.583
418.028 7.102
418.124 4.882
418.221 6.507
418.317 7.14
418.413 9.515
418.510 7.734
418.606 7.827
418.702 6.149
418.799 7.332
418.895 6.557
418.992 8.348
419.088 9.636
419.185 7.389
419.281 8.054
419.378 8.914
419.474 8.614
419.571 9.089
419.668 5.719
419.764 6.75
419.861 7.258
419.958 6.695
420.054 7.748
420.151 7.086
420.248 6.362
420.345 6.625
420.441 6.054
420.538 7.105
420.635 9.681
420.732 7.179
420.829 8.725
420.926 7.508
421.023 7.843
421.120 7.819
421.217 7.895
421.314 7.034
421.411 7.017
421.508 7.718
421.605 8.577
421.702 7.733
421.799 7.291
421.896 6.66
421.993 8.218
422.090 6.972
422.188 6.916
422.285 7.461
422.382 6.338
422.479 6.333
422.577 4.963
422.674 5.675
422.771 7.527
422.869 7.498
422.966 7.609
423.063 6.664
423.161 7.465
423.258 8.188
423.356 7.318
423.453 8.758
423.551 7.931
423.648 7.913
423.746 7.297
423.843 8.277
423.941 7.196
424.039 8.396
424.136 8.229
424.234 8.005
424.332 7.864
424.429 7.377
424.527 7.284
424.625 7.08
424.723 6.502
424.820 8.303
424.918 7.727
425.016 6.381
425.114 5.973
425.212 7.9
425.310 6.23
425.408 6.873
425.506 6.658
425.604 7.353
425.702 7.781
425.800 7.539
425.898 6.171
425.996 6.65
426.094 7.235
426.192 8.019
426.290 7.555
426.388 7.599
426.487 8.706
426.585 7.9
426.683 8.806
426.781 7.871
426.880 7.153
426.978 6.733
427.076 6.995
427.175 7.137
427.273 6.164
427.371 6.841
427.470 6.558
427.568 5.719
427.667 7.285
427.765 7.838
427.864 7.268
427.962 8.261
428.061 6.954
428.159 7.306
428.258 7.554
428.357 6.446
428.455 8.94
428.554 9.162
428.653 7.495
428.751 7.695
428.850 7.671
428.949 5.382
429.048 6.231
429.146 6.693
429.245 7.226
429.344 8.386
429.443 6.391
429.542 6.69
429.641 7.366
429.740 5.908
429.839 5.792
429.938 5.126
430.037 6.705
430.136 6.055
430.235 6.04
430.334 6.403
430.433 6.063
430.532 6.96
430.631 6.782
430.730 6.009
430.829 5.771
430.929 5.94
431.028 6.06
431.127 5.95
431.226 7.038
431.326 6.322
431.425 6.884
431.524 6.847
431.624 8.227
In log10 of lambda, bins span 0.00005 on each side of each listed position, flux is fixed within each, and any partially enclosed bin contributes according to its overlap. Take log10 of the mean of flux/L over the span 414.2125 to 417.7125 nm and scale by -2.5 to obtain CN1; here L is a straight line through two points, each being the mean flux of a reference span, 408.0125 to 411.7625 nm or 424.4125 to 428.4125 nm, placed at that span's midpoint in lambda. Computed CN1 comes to -0.11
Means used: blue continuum 6.85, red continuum 7.21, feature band 7.71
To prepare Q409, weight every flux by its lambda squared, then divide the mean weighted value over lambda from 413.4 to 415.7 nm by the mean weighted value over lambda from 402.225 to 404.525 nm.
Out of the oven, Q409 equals 1.12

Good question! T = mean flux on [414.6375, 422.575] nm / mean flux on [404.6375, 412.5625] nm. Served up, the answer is 1.05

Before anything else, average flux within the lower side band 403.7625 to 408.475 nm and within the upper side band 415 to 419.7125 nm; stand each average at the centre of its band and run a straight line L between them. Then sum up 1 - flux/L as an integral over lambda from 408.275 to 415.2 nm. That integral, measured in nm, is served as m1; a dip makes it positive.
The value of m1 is 0.40 nm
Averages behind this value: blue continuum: 7.51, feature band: 7.14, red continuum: 7.65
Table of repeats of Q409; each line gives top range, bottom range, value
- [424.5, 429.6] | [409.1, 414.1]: 1.12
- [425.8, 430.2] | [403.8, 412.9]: 1.09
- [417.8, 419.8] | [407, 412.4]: 1.13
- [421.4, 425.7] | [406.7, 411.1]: 1.12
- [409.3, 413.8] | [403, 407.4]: 0.93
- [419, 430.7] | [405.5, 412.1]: 1.11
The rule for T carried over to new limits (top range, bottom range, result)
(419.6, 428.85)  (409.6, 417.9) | 1.00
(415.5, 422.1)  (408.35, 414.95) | 1.06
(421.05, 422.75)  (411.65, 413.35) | 0.98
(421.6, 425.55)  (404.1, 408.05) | 0.98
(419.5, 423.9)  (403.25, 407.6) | 0.96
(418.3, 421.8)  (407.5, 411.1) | 1.12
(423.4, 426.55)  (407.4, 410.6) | 1.09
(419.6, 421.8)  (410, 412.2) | 1.10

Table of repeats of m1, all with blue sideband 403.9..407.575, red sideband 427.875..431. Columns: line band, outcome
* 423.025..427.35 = -0.309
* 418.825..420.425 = -0.096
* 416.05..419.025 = -0.114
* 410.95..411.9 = 0.043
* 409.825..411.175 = 0.212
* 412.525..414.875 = -0.120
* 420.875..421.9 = -0.081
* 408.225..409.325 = -0.009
